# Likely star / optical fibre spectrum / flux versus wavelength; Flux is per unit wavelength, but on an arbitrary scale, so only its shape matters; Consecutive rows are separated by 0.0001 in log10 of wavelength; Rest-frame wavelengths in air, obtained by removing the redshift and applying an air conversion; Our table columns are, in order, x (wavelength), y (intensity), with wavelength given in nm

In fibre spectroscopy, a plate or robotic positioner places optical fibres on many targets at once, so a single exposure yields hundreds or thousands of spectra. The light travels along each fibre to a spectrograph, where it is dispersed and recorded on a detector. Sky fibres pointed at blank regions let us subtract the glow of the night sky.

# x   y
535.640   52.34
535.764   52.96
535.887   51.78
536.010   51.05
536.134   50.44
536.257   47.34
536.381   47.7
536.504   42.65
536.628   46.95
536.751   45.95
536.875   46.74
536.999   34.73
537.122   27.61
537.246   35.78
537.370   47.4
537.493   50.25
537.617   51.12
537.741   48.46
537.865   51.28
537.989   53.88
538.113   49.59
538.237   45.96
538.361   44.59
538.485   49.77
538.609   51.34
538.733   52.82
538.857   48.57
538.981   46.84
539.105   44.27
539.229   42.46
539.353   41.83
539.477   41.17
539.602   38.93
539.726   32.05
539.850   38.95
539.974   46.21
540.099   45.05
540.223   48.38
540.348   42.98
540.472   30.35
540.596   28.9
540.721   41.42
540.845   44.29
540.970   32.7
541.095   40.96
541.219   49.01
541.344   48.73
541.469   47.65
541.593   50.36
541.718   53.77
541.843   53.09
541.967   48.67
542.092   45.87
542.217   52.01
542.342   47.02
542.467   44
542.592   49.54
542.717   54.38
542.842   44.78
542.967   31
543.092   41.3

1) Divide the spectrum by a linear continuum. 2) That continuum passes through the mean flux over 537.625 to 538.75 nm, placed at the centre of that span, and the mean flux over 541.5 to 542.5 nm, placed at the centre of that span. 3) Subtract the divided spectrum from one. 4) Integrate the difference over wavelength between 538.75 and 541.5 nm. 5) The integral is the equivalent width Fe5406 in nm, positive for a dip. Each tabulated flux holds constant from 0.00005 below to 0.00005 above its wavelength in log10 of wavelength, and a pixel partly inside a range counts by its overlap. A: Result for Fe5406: 0.42 nm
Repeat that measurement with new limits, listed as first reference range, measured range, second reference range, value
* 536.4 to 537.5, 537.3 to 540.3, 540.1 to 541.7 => -0.290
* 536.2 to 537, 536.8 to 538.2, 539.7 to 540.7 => -0.047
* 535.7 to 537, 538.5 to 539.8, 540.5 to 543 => 0.065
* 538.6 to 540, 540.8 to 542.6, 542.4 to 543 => -0.092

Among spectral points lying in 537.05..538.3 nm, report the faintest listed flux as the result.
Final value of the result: 27.61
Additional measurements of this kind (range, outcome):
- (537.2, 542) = 28.9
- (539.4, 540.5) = 30.35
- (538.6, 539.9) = 32.05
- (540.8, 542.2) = 32.7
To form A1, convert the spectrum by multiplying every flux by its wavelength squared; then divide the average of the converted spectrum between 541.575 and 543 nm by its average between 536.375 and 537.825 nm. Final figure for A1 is 1.12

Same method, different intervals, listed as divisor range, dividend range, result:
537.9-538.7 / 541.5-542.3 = 1.04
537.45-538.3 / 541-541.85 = 0.98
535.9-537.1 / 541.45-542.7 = 1.11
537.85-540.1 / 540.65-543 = 1.03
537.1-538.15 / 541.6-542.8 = 1.08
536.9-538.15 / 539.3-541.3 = 0.90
